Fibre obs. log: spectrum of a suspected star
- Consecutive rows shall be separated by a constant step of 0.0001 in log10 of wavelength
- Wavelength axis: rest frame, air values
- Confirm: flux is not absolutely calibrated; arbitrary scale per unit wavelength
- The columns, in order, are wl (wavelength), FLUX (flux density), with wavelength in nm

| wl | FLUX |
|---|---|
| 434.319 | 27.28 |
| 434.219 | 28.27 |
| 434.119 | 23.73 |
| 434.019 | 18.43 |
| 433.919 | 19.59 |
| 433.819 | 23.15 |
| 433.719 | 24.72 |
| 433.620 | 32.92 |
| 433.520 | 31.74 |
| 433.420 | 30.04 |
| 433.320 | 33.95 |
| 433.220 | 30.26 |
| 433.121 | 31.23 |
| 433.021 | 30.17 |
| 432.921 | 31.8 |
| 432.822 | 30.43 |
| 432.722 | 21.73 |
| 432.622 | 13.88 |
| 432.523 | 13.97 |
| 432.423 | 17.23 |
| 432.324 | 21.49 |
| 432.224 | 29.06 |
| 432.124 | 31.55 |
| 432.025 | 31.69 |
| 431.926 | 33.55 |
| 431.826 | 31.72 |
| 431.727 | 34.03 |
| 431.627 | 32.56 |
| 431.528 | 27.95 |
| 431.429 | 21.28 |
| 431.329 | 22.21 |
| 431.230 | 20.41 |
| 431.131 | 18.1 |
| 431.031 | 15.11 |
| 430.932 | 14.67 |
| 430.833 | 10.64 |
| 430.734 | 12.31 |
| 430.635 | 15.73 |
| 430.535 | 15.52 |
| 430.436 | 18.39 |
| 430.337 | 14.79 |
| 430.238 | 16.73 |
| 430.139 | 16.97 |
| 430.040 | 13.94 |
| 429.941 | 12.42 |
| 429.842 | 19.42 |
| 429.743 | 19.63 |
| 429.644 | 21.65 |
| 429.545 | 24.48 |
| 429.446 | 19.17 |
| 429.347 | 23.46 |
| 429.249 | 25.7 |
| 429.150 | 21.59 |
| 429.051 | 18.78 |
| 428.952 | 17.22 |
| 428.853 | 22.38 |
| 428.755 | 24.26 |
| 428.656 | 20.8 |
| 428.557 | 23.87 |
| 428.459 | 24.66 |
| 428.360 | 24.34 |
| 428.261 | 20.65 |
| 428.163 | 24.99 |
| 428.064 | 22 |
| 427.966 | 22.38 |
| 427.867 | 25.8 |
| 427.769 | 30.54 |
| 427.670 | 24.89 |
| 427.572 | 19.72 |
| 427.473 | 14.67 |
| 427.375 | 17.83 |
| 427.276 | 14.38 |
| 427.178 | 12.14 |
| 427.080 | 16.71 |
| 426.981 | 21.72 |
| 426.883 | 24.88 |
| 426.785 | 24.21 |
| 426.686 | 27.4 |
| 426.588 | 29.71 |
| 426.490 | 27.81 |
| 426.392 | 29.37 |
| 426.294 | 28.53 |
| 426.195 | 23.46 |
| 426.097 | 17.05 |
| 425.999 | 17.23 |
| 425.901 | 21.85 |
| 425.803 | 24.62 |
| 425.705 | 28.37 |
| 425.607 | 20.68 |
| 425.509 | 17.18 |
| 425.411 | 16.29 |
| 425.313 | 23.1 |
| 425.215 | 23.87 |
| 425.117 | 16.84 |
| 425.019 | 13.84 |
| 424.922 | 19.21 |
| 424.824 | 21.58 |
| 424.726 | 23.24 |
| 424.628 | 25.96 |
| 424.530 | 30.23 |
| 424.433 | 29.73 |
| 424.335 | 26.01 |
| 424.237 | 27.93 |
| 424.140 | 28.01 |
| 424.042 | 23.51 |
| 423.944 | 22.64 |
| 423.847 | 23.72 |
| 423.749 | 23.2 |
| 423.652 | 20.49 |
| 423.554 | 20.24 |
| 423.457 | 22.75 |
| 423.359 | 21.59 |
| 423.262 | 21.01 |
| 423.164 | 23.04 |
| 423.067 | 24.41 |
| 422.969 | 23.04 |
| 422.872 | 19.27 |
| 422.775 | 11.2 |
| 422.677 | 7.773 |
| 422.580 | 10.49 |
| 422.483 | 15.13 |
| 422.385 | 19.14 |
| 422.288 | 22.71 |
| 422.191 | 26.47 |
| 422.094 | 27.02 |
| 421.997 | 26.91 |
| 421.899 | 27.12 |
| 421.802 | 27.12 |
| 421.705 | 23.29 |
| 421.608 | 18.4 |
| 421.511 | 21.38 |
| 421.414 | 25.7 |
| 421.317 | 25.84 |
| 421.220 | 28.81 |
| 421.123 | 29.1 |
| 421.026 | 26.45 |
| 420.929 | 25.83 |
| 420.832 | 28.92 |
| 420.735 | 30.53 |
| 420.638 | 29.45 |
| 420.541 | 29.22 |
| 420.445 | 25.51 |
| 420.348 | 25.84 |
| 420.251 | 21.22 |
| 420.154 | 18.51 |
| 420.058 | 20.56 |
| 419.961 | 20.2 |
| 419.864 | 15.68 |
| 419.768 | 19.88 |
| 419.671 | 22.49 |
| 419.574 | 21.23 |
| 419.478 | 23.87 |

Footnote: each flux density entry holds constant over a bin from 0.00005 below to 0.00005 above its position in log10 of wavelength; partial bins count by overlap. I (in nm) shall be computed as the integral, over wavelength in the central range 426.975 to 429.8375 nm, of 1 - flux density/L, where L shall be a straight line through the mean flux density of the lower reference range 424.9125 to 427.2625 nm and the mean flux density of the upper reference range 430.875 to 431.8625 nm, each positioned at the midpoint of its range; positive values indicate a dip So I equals 0.16 nm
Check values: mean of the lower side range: 21.9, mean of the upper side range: 23.6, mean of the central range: 21.4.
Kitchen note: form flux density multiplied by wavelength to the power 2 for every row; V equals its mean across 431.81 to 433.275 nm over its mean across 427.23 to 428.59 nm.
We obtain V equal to 1.22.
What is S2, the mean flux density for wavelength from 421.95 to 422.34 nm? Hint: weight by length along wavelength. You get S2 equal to 25.8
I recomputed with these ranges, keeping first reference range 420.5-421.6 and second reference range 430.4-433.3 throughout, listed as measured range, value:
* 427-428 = 0.20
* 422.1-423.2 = 0.32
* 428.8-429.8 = 0.12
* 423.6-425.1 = 0.13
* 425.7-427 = 0.03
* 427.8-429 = 0.09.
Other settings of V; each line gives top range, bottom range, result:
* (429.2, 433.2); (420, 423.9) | 1.00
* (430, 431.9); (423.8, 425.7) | 0.89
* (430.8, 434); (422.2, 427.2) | 1.20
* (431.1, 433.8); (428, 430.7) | 1.37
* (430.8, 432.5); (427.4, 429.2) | 1.10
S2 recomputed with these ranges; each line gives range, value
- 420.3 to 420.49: 25.7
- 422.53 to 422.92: 12.2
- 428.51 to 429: 21.7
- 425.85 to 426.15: 18.8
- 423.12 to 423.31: 21.9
